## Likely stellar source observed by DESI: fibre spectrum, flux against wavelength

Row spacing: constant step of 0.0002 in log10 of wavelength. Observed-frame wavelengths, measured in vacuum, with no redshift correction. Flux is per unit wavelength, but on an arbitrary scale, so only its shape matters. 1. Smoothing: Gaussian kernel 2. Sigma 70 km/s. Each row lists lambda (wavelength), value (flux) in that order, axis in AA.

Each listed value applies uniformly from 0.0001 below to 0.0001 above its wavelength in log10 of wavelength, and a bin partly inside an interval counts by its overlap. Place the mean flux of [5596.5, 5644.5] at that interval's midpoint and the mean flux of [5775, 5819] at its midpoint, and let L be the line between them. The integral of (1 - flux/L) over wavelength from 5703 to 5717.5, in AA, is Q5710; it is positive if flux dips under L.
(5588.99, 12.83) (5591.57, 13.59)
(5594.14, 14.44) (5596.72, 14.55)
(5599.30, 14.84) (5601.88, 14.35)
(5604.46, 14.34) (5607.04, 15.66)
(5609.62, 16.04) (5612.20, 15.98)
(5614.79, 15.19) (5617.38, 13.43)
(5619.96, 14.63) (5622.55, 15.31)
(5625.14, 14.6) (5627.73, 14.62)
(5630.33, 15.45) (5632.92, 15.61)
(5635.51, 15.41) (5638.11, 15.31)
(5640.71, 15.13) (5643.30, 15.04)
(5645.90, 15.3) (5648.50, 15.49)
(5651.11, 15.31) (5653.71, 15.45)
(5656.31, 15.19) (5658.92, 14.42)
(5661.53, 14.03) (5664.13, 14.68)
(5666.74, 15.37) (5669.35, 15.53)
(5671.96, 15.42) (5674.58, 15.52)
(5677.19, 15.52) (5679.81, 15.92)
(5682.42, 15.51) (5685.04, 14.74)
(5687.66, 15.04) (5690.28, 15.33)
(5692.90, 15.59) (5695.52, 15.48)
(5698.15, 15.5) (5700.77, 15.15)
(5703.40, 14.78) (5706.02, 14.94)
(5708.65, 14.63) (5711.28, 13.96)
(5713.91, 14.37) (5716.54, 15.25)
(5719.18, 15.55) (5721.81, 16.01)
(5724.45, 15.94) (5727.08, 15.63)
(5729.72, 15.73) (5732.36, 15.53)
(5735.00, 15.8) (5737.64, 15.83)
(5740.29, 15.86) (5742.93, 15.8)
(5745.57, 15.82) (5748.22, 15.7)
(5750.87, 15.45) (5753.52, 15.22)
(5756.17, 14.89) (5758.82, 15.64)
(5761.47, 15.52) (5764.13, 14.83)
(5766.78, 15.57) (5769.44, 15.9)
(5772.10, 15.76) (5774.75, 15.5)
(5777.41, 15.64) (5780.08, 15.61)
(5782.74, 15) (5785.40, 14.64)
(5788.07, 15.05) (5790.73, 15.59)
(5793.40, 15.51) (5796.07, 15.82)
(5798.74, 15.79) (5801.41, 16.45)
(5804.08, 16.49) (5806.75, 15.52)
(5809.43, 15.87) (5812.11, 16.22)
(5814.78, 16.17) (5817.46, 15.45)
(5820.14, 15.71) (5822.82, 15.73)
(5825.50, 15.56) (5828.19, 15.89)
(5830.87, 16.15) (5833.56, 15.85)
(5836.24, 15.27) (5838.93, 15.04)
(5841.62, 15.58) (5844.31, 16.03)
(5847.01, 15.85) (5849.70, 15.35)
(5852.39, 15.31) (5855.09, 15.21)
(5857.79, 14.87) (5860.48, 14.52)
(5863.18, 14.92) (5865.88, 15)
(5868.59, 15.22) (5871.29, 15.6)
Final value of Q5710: 0.69 AA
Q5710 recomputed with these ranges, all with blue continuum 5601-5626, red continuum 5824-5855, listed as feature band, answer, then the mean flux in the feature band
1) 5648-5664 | 0.17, 14.9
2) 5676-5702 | -0.33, 15.4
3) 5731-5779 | -0.63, 15.6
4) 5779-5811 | -0.28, 15.6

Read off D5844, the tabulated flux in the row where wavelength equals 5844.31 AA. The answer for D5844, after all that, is 16.03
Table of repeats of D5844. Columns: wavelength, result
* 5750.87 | 15.45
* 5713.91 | 14.37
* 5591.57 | 13.59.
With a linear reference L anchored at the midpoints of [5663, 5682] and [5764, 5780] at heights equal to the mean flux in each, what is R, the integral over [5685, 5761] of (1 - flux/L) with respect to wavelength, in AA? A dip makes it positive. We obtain 0.7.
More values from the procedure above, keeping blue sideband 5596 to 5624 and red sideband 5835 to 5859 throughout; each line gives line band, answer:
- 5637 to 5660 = -0.3 AA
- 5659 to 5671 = 0.1 AA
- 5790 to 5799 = -0.2 AA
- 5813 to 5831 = -0.5 AA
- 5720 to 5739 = -0.8 AA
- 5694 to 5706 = -0.1 AA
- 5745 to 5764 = -0.2 AA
